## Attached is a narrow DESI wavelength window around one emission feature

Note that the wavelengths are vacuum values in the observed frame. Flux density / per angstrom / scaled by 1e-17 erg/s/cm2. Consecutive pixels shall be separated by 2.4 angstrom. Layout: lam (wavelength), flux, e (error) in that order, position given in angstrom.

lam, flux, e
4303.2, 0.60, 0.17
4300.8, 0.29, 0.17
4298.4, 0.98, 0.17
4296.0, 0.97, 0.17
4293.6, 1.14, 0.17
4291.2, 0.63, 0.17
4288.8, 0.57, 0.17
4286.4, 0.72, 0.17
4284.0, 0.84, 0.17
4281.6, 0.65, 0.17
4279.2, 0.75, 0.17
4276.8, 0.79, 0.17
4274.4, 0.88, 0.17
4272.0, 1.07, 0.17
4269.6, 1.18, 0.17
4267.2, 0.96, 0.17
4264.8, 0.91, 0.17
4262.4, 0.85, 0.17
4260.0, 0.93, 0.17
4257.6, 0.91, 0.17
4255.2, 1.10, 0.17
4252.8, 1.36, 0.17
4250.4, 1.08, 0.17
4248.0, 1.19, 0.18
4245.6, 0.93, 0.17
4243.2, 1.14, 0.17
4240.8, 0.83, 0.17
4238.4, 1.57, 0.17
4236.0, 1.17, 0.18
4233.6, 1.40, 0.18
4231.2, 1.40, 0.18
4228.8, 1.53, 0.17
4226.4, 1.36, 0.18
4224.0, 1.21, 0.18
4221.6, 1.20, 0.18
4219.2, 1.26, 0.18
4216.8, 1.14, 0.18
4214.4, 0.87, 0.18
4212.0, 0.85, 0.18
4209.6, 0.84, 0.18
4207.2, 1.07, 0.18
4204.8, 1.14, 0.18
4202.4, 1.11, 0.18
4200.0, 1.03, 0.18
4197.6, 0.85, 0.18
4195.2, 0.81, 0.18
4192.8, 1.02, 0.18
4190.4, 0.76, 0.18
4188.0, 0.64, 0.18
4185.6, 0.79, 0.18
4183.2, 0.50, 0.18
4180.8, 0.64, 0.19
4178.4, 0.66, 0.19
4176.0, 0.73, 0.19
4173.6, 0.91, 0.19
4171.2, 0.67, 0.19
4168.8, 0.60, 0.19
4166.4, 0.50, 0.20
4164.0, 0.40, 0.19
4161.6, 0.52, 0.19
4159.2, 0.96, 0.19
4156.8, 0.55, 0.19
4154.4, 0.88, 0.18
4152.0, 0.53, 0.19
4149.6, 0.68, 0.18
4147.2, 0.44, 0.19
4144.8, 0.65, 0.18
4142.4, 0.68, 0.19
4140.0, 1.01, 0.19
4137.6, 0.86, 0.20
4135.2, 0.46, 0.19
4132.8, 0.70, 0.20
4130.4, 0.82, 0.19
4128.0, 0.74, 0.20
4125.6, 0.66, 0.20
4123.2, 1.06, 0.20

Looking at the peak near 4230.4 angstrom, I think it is C IV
